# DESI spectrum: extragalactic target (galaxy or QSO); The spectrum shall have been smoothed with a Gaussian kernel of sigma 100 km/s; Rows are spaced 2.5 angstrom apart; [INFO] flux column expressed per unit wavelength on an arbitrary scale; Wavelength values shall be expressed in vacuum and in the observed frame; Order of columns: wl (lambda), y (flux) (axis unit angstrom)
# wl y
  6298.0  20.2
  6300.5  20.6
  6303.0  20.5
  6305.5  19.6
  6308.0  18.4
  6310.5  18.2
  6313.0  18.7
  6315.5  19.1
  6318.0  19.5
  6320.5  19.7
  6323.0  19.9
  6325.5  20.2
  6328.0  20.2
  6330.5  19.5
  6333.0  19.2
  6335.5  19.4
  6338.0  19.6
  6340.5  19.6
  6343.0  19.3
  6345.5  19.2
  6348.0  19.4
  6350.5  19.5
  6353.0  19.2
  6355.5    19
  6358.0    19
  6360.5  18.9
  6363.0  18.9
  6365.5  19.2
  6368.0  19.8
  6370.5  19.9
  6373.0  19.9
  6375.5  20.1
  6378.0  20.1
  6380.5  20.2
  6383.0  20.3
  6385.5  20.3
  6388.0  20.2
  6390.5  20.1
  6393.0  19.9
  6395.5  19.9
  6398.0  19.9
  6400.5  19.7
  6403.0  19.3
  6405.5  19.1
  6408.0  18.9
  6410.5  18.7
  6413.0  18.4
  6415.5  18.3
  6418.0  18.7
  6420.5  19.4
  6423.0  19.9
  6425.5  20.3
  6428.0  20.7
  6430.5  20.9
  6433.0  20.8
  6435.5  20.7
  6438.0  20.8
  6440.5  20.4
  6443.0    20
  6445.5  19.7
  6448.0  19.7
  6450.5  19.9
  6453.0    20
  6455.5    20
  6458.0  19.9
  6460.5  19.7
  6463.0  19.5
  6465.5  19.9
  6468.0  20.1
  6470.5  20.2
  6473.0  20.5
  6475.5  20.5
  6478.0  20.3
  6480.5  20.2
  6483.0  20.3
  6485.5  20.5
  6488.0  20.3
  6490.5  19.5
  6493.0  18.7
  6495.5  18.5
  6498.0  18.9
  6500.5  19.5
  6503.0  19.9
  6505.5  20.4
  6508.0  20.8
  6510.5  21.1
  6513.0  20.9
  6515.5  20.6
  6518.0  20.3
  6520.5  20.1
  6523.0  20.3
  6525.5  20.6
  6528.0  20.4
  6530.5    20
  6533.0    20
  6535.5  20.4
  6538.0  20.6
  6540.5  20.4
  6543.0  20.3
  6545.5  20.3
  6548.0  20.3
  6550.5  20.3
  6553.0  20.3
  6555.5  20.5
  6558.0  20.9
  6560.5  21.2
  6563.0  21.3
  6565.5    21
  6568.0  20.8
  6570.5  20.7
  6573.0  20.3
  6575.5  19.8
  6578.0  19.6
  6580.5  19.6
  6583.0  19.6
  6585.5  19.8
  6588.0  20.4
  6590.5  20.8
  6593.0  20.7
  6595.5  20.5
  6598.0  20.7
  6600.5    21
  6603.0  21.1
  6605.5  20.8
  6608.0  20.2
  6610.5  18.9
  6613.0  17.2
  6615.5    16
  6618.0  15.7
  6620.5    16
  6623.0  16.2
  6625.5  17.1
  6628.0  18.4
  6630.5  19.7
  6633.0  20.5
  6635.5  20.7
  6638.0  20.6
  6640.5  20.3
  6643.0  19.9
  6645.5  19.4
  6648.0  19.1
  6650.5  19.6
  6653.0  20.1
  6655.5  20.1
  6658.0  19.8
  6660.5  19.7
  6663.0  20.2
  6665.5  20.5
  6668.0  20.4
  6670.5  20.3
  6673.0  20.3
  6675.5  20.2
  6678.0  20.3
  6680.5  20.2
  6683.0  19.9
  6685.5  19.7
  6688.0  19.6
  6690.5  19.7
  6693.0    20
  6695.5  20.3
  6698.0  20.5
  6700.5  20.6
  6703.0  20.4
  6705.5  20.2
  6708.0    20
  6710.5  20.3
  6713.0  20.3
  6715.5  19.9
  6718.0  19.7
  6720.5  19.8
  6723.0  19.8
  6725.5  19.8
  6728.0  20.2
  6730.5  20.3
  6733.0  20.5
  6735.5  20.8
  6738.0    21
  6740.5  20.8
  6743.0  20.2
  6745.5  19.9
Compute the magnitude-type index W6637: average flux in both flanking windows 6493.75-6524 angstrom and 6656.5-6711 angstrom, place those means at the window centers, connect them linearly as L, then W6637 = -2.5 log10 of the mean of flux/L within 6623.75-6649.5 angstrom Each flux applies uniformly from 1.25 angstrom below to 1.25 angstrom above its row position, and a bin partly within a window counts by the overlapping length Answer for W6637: 0.03 mag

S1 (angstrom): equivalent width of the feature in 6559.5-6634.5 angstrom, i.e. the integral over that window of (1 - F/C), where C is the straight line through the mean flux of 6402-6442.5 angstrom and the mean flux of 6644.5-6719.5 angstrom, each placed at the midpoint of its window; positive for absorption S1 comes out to 1.6 angstrom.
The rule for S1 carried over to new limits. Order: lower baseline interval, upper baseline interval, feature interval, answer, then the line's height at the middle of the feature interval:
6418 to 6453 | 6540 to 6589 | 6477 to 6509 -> 0.7 angstrom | 20.3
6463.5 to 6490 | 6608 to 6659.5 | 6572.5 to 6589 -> -0.5 angstrom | 19.3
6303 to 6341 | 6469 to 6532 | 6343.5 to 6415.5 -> 0.5 angstrom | 19.6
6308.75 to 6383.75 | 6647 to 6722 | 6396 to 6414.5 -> 0.4 angstrom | 19.6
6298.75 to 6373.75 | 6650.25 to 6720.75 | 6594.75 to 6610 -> -0.5 angstrom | 19.9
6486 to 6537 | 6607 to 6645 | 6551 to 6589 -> -2.2 angstrom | 19.3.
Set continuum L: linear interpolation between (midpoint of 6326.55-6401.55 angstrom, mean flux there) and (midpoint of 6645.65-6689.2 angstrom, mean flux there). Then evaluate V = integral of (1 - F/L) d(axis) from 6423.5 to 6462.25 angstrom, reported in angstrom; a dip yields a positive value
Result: -0.9 angstrom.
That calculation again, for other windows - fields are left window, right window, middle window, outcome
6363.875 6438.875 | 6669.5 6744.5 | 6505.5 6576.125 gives -1.9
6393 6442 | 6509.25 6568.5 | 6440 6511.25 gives 0.6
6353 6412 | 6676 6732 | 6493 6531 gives -0.6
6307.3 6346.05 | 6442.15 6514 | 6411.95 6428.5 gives 0.3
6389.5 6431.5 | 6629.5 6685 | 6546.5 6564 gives -0.7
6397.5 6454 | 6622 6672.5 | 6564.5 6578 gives -0.5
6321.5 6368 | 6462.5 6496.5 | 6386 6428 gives 0.4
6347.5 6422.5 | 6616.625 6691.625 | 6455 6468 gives -0.2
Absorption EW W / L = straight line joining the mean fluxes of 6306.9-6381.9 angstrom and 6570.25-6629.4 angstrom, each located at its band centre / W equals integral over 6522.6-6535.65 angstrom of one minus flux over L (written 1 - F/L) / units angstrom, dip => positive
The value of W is -0.7 angstrom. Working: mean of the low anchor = 19.4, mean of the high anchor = 19.2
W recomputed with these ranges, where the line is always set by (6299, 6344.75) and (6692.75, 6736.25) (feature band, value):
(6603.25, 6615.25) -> 0.5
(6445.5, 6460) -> -0.1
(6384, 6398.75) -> -0.3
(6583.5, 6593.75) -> -0.2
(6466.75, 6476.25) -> -0.3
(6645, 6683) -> 0.1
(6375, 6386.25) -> -0.3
